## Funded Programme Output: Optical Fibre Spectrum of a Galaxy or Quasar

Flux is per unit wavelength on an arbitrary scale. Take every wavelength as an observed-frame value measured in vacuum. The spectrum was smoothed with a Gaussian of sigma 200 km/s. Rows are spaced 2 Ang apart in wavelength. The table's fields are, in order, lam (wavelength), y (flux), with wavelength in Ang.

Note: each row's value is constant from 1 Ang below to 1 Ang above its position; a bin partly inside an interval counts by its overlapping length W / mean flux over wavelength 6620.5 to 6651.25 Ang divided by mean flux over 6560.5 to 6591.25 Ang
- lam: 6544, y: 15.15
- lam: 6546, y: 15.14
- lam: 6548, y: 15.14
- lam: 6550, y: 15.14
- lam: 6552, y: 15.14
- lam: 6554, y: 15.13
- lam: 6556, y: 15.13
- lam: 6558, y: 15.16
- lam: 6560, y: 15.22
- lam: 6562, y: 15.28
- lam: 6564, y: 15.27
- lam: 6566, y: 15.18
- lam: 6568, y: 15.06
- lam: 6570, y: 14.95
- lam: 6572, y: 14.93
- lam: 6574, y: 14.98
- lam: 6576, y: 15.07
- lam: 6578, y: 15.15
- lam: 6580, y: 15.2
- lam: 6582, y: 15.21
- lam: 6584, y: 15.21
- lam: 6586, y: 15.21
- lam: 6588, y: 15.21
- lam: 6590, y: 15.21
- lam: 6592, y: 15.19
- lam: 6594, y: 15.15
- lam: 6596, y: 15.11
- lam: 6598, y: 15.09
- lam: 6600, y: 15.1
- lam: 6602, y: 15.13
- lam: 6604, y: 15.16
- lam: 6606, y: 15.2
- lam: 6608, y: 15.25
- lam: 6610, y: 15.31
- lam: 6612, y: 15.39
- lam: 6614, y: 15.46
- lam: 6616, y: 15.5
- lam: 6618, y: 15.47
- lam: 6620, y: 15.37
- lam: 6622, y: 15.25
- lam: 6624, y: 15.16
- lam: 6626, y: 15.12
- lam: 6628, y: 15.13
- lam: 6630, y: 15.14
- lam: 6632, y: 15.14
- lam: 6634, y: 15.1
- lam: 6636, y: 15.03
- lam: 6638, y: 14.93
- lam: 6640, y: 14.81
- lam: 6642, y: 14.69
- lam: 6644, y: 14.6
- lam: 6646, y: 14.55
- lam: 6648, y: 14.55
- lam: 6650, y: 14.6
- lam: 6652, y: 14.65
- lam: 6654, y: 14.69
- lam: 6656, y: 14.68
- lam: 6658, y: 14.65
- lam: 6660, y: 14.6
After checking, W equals 0.99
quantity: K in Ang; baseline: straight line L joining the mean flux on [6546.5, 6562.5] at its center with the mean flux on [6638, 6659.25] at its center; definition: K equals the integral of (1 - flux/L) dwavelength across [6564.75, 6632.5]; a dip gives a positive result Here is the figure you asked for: -1.2 Ang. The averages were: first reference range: 15.2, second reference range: 14.7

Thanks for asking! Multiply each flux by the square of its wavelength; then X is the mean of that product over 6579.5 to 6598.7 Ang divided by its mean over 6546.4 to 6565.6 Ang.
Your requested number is 1.01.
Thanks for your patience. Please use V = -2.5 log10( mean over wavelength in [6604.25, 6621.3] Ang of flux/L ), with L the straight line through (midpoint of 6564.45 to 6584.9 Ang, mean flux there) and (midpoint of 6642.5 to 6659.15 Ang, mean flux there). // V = -0.036 mag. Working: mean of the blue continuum 15.1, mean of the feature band 15.4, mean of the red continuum 14.6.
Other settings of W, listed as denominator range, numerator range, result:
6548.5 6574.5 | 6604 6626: 1.01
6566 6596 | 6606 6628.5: 1.01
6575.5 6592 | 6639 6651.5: 0.96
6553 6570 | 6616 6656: 0.99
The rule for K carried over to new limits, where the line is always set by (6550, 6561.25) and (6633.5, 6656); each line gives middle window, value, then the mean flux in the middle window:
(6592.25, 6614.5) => -0.4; 15.2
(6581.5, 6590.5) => -0.1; 15.2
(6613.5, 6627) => -0.4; 15.3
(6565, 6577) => 0.0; 15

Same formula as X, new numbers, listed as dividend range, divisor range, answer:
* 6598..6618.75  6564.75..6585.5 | 1.02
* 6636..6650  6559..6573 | 1.00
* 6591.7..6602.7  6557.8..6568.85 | 1.01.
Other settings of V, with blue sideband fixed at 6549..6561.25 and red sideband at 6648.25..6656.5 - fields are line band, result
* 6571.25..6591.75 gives -0.01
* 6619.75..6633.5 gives -0.03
